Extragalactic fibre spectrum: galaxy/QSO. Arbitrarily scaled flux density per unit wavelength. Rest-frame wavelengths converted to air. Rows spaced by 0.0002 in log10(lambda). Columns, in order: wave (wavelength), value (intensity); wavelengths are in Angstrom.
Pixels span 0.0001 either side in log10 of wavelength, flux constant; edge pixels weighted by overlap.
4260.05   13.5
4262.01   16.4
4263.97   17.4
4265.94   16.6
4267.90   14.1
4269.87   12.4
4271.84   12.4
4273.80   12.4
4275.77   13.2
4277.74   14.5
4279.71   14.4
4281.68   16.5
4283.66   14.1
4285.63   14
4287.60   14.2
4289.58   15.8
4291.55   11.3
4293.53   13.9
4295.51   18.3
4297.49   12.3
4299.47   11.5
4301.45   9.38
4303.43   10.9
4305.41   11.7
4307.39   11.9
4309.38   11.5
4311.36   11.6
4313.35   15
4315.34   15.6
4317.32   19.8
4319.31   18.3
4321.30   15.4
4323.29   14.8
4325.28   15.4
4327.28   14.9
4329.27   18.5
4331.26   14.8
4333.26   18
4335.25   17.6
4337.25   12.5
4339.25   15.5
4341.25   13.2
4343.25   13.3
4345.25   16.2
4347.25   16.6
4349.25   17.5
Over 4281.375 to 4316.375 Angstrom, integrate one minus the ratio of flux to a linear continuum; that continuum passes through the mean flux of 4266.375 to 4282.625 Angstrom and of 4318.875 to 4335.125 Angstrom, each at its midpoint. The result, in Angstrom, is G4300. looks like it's 3.9 Angstrom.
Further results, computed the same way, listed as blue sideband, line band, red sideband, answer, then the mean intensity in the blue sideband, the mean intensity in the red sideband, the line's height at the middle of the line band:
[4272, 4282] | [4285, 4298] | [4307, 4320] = 0.0 Angstrom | 13.9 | 14.9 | 14.3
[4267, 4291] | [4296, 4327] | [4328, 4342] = 2.6 Angstrom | 14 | 15.8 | 15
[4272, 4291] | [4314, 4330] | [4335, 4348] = -2.1 Angstrom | 14.2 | 14.8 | 14.6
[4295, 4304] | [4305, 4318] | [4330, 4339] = -0.3 Angstrom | 12.2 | 15.8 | 13.5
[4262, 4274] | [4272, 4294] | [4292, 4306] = -0.7 Angstrom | 14.5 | 12.5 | 13.6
